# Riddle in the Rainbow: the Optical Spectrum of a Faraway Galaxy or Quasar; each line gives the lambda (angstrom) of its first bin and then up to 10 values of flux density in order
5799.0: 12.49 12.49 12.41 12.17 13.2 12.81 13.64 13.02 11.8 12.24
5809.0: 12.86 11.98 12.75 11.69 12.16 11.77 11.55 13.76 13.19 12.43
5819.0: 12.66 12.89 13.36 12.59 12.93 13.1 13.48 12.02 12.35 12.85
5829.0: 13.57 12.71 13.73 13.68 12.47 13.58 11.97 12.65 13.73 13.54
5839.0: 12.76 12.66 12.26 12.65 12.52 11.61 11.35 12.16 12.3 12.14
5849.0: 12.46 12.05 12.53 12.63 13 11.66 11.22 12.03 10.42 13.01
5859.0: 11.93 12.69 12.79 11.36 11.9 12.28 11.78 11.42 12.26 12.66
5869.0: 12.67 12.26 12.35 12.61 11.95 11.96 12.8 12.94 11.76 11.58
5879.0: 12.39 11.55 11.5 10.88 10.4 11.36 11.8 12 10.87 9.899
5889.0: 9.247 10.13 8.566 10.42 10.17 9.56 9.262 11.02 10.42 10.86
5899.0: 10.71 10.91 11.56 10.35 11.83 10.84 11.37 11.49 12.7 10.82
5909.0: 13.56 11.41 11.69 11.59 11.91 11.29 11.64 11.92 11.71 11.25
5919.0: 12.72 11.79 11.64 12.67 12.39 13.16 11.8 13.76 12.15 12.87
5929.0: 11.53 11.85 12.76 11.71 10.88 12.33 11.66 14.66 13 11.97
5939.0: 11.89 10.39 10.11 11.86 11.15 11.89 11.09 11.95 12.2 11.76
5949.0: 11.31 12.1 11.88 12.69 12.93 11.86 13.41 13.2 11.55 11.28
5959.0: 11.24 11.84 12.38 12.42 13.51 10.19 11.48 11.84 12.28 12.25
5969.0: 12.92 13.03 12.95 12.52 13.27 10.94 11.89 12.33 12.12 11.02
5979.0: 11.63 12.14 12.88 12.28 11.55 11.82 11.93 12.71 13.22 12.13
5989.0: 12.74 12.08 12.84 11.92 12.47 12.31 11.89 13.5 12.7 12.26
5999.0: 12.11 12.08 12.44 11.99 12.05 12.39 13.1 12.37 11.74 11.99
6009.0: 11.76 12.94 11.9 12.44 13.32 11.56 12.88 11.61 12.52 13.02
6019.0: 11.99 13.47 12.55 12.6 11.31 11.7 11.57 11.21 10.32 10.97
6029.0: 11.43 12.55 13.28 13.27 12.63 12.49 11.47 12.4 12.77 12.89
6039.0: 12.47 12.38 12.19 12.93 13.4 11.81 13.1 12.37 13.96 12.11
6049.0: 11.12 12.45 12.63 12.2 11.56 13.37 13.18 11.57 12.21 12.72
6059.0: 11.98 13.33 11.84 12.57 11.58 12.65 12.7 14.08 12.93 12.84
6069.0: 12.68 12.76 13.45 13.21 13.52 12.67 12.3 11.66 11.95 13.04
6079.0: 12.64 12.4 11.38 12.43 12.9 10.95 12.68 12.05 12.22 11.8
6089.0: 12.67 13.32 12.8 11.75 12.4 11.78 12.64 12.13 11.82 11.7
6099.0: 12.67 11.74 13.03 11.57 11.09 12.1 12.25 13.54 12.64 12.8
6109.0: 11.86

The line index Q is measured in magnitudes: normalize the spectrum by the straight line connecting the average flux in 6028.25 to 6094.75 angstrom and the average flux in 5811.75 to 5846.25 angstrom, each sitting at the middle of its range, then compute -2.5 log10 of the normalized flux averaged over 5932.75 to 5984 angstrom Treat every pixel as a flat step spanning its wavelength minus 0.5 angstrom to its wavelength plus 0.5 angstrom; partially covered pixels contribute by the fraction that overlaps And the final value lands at 0.05 mag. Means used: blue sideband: 12.7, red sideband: 12.5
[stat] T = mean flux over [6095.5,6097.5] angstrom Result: 12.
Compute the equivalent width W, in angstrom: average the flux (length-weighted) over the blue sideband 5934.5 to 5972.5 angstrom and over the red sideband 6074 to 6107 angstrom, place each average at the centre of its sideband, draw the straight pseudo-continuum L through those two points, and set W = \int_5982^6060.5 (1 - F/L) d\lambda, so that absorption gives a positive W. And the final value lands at -1.2 angstrom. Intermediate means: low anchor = 12.1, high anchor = 12.2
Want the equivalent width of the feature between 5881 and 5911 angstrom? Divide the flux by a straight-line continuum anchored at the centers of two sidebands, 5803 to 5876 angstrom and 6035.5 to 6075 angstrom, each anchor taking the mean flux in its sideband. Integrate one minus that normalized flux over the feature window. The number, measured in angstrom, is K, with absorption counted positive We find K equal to 4.0 angstrom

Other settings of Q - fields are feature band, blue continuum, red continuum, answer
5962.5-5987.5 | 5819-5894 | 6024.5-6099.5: 0.007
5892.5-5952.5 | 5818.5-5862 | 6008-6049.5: 0.068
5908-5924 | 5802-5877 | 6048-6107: 0.046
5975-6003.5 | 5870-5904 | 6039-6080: -0.024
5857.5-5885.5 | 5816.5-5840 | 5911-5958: 0.049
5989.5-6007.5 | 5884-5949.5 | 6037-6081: -0.020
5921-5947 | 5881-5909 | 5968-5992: -0.054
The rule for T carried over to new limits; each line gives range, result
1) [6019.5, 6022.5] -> 12.9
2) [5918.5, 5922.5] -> 12.2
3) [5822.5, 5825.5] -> 13.2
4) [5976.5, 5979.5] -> 11.6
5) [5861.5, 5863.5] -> 11.6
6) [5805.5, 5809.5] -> 12.5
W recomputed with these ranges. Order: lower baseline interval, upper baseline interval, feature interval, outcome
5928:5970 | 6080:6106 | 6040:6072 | -1.2 angstrom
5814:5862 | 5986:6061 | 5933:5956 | 0.8 angstrom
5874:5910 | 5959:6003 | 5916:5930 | -0.9 angstrom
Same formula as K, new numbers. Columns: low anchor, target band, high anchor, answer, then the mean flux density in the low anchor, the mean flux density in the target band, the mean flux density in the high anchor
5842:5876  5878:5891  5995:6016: 1.3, 12.2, 10.9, 12.3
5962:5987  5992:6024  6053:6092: -0.1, 12.2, 12.3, 12.5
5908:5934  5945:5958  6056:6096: 0.0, 12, 12.2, 12.5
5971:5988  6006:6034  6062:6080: 0.5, 12.2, 12.2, 12.7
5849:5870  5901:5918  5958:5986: 0.7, 12.1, 11.6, 12.1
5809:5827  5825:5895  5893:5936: 1.3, 12.6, 12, 11.7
